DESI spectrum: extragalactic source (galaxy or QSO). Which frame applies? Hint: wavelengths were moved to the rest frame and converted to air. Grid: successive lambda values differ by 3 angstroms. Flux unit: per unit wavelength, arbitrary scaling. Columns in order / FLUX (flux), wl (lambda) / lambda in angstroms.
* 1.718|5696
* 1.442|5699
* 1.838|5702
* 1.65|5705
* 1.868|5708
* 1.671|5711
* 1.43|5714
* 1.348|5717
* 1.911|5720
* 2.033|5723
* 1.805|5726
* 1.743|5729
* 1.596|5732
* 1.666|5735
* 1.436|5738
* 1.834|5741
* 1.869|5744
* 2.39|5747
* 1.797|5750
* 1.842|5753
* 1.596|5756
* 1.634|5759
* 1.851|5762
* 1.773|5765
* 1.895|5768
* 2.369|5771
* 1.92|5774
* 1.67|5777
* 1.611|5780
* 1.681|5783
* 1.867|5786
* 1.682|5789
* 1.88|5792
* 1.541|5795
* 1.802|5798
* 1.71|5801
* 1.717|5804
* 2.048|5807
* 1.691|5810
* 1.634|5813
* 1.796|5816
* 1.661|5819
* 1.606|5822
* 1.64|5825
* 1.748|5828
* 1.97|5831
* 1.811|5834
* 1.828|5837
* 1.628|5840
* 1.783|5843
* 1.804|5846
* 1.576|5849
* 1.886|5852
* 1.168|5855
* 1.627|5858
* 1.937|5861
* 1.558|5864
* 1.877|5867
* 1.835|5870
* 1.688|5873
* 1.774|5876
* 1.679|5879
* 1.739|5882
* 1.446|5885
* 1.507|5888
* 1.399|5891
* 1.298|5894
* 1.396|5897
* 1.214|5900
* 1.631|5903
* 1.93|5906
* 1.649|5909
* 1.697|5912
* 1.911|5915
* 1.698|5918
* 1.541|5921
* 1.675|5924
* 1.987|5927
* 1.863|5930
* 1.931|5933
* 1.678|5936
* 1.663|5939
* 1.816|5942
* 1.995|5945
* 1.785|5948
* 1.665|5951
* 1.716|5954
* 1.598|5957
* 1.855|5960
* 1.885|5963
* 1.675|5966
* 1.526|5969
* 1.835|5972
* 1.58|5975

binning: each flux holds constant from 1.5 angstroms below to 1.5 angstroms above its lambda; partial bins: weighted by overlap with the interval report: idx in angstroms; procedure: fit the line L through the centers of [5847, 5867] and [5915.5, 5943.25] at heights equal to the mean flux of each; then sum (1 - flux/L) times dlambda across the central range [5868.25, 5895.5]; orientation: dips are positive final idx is 1.4 angstroms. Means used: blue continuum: 1.65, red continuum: 1.77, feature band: 1.6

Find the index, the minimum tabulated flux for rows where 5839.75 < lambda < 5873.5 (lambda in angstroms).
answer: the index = 1.168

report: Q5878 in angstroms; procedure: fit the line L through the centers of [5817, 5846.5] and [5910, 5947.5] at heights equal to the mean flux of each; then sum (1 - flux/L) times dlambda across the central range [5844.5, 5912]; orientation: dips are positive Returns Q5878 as 5.5 angstroms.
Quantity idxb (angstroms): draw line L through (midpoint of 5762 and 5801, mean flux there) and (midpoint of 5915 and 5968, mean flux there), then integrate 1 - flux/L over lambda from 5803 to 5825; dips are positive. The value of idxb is 0.8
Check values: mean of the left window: 1.81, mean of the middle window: 1.73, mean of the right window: 1.77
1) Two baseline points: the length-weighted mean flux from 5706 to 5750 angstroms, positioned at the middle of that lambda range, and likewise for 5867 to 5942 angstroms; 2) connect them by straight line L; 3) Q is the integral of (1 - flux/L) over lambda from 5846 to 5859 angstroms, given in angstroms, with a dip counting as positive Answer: 0.80 angstroms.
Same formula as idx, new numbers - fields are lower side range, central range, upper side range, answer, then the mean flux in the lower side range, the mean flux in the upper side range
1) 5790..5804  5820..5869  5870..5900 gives -2.60 angstroms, 1.73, 1.55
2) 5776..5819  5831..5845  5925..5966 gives -0.27 angstroms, 1.74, 1.8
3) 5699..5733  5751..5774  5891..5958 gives -2.04 angstroms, 1.71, 1.69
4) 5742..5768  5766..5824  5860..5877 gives 1.42 angstroms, 1.85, 1.77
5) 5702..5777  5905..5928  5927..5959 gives 0.40 angstroms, 1.79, 1.78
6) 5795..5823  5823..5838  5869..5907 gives -0.92 angstroms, 1.73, 1.57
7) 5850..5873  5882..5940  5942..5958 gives 3.14 angstroms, 1.69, 1.76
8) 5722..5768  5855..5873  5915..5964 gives 0.72 angstroms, 1.79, 1.78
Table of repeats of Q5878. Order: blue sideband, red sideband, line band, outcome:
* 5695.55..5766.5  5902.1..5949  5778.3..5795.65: 0.3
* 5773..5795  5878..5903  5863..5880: -2.6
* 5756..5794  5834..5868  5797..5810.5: -0.3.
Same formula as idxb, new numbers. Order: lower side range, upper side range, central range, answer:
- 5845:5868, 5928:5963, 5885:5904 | 3.5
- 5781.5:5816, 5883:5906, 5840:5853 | -1.1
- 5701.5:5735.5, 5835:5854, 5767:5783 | -1.4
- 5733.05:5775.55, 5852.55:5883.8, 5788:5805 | 0.6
